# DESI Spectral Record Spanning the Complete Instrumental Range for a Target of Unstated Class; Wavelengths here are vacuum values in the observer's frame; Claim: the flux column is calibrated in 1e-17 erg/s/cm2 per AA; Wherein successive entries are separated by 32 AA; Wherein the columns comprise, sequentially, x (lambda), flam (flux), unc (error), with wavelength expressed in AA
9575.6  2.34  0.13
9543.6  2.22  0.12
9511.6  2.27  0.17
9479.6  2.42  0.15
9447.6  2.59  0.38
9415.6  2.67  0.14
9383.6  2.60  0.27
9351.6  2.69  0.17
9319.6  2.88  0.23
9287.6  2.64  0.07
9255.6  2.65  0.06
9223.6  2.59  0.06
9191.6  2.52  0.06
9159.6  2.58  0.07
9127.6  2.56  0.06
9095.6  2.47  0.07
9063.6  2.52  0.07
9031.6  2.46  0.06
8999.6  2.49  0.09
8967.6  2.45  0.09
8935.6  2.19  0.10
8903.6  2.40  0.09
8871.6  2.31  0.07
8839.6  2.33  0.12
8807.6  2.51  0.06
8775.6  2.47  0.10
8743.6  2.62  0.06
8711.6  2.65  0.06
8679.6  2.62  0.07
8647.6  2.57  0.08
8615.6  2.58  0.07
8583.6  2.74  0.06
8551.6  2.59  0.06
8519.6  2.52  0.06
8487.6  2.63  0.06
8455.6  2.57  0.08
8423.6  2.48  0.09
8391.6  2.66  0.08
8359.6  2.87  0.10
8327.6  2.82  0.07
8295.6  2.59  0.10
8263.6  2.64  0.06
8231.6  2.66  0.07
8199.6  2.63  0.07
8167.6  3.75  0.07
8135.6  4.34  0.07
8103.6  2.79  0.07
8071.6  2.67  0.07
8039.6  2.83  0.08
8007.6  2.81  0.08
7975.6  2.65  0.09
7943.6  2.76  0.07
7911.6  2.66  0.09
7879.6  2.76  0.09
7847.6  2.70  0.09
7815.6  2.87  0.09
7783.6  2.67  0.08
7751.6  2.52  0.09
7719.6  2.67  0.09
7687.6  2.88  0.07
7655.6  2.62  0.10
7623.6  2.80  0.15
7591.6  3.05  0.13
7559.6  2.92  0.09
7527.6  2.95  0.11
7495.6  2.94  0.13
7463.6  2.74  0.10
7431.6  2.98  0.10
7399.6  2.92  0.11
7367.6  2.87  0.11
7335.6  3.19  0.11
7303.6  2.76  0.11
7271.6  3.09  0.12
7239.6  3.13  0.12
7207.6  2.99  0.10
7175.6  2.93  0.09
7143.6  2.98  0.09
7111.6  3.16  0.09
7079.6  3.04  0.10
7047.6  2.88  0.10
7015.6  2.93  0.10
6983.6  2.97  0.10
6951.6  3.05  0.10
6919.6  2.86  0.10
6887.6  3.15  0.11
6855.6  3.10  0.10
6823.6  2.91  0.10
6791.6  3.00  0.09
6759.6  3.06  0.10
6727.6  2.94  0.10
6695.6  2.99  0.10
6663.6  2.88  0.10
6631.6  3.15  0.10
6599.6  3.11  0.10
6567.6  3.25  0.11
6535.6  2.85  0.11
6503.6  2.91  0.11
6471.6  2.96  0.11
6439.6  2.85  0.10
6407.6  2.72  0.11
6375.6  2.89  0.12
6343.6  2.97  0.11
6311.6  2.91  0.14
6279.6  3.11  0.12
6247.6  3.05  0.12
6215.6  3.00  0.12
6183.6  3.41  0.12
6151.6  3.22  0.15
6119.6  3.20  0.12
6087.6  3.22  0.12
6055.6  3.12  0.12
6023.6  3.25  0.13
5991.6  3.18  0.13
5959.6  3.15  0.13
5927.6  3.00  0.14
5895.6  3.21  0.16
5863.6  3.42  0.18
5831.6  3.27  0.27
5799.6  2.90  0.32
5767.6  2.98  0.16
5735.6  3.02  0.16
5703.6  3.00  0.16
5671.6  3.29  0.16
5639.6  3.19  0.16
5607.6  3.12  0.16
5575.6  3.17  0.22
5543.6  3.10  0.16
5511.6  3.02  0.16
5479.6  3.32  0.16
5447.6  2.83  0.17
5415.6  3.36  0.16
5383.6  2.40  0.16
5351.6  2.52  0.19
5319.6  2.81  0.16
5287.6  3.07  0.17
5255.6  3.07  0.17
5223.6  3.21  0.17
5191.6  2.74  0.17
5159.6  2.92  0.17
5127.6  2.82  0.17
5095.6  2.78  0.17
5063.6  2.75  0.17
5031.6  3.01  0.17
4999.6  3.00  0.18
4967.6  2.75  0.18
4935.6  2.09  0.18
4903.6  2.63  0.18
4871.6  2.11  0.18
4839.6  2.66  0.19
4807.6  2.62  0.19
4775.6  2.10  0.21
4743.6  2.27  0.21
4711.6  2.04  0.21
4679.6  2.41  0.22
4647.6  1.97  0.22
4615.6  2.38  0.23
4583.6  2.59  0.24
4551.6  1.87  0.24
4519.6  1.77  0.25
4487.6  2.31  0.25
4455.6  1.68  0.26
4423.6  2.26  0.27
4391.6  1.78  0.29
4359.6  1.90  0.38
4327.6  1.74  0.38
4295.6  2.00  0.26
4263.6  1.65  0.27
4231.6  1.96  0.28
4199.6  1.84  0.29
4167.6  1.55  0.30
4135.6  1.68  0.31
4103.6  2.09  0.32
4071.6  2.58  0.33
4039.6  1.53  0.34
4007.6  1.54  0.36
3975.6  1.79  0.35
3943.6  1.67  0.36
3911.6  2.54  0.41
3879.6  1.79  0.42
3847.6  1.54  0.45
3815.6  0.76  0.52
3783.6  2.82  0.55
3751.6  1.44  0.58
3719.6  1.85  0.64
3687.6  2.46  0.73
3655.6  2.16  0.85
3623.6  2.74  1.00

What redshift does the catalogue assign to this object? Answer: 0.241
